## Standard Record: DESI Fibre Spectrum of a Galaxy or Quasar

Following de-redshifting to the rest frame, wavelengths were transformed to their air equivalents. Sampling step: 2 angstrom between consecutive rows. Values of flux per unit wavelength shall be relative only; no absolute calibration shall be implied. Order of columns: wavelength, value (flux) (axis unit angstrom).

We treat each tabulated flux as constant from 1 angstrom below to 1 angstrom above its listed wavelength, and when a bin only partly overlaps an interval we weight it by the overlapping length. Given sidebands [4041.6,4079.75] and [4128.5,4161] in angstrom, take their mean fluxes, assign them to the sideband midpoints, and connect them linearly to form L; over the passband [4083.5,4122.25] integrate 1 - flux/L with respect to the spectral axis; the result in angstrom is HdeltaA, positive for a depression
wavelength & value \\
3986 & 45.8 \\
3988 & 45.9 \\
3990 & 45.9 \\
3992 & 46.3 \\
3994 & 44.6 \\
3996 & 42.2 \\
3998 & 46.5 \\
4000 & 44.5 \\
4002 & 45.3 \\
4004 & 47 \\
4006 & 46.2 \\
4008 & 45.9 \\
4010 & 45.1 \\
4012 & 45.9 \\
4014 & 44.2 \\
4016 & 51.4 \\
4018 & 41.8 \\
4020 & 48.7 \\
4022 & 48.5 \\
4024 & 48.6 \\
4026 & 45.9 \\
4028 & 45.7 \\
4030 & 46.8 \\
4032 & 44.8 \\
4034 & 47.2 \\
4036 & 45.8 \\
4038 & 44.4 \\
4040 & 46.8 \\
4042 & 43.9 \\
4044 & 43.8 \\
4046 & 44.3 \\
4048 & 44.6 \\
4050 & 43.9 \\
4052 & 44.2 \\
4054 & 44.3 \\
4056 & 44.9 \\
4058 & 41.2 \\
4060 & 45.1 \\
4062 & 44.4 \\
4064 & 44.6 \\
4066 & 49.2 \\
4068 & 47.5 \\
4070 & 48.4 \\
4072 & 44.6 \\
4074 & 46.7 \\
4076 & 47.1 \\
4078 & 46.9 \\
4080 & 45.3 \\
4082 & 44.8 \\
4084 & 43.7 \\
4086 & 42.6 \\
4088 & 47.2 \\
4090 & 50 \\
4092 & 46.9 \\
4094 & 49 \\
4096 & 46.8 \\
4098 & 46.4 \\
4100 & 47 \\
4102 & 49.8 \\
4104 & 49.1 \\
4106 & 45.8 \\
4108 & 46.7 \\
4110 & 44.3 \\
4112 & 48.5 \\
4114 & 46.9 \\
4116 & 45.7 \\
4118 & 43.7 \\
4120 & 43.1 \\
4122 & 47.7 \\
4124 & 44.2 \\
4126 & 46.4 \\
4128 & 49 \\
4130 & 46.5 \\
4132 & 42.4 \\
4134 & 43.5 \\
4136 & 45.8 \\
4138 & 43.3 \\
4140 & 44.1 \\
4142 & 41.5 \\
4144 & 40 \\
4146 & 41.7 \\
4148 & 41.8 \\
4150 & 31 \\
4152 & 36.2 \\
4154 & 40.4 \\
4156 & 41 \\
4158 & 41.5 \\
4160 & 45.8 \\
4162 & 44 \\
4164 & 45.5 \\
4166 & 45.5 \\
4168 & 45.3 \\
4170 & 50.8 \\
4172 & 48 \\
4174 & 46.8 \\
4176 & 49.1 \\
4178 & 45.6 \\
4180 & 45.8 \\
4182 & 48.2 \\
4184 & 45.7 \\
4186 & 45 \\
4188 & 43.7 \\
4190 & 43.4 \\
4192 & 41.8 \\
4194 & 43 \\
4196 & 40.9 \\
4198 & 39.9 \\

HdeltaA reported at -2.7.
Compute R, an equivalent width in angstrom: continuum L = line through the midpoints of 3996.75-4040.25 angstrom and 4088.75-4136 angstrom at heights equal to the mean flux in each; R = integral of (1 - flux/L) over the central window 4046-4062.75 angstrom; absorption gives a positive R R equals 0.8 angstrom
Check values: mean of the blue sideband 46.2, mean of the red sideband 46.5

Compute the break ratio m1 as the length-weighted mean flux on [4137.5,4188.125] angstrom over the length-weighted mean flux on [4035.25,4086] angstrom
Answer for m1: 0.97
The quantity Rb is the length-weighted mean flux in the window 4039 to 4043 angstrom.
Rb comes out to 45.3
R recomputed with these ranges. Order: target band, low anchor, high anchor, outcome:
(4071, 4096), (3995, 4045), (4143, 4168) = -1.4 angstrom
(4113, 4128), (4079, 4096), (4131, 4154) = -0.9 angstrom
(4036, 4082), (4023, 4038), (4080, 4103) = 1.2 angstrom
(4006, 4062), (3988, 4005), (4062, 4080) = 0.6 angstrom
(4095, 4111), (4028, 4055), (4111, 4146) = -0.8 angstrom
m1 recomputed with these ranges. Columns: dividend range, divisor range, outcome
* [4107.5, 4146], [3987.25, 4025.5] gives 0.97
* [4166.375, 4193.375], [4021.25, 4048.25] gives 1.01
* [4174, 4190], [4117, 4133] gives 1.01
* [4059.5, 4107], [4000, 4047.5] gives 1.01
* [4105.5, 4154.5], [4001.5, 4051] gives 0.95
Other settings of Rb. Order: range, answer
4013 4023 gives 46.9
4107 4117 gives 46.4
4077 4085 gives 45.2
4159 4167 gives 45.2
